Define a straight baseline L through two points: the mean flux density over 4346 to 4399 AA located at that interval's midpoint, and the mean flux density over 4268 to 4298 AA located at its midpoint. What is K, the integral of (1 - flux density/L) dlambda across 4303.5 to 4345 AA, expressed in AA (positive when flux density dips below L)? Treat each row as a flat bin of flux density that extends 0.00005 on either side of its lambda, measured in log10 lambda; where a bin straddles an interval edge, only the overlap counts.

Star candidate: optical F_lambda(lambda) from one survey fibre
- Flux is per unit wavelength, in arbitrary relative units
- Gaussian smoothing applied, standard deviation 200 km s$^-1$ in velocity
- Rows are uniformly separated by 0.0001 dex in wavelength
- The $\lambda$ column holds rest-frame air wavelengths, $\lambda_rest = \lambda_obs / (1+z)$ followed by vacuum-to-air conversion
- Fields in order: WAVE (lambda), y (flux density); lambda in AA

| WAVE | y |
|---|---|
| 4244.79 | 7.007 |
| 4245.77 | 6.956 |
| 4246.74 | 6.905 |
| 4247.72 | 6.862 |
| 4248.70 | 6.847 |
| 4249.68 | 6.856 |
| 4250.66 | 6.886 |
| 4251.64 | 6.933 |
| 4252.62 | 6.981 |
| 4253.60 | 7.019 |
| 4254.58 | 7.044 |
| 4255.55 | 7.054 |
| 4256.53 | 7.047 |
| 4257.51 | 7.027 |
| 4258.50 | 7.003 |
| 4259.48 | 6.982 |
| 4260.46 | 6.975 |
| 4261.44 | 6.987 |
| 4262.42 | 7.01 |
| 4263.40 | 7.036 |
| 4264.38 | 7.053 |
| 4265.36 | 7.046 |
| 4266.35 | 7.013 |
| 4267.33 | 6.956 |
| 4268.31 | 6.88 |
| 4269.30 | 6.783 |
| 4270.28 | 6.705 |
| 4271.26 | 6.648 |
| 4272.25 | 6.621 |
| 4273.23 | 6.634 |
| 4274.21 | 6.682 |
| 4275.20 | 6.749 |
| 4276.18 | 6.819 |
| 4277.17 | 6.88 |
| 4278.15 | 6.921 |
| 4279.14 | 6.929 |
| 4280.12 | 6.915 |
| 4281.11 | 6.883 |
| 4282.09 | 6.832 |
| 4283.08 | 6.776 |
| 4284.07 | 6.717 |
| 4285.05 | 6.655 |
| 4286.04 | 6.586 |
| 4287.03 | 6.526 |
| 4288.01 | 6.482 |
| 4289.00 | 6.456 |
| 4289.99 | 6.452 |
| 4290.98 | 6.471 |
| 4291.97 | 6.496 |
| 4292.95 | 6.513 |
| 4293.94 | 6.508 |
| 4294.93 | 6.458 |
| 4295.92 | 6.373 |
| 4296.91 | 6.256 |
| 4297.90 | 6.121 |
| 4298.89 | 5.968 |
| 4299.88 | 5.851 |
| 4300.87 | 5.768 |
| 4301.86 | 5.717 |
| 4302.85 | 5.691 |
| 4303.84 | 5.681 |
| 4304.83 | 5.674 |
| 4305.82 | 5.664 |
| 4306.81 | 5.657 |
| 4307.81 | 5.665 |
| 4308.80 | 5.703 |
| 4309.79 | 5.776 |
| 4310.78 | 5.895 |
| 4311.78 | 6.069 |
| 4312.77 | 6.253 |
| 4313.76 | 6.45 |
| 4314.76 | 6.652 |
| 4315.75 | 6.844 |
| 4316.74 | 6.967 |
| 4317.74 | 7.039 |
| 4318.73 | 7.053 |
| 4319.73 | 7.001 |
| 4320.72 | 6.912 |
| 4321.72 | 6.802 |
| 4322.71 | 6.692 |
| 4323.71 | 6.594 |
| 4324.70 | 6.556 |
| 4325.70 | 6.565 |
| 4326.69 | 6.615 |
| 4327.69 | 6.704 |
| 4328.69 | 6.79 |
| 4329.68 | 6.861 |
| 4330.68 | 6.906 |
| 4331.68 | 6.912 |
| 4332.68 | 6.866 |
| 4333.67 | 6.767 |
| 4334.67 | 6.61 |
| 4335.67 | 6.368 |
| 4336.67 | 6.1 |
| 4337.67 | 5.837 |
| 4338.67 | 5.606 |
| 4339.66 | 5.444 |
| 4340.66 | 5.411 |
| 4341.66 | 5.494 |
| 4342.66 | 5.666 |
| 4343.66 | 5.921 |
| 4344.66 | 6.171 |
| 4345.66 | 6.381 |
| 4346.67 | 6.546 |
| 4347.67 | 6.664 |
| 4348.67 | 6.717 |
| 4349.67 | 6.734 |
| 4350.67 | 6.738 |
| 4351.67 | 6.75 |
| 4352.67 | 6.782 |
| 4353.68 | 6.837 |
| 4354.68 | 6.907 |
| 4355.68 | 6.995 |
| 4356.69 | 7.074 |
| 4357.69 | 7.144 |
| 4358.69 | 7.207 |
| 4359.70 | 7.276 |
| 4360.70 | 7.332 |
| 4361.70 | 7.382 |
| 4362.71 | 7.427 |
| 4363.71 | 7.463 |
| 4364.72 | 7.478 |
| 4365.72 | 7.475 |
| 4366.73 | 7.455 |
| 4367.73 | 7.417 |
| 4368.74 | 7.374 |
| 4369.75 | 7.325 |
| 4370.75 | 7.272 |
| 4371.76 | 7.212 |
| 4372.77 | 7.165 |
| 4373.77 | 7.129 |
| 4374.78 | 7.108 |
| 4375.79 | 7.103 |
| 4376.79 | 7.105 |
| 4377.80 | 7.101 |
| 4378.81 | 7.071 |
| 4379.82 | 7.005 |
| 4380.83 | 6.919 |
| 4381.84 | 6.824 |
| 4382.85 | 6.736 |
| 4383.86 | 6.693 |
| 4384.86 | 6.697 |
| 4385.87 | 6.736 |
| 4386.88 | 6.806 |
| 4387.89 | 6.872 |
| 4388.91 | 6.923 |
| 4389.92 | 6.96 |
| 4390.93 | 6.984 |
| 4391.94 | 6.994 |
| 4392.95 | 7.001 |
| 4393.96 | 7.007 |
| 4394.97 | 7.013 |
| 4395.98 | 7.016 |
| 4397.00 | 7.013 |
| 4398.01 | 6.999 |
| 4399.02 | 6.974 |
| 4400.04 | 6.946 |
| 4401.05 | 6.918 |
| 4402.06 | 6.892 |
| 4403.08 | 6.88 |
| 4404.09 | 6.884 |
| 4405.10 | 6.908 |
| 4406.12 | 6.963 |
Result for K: 3.1 AA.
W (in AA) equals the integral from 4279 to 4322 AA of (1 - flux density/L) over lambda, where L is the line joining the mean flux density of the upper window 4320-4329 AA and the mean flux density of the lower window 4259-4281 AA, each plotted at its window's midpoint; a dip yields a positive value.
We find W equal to 2.6 AA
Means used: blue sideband 6.87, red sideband 6.7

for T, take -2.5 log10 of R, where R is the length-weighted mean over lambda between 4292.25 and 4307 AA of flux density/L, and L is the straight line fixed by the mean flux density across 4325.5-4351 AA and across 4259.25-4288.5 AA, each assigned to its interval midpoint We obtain 0.11 mag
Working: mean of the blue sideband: 6.82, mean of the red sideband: 6.36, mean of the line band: 6.01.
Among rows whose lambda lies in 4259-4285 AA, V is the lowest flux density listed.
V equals 6.621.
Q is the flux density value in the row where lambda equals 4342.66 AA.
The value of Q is 5.666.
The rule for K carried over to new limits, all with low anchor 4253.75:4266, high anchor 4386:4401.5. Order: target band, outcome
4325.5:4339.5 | 1.0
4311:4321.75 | 0.4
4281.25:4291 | 0.6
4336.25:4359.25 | 1.9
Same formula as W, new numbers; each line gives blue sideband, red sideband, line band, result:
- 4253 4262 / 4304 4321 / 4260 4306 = 0.9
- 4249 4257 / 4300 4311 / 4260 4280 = -0.9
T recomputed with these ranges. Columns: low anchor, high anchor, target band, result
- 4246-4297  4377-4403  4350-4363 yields -0.03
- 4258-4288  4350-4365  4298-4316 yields 0.17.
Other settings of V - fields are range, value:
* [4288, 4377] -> 5.411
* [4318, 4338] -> 5.837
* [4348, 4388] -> 6.693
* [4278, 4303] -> 5.691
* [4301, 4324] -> 5.657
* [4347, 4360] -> 6.664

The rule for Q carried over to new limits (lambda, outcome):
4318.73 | 7.053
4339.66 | 5.444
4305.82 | 5.664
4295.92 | 6.373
